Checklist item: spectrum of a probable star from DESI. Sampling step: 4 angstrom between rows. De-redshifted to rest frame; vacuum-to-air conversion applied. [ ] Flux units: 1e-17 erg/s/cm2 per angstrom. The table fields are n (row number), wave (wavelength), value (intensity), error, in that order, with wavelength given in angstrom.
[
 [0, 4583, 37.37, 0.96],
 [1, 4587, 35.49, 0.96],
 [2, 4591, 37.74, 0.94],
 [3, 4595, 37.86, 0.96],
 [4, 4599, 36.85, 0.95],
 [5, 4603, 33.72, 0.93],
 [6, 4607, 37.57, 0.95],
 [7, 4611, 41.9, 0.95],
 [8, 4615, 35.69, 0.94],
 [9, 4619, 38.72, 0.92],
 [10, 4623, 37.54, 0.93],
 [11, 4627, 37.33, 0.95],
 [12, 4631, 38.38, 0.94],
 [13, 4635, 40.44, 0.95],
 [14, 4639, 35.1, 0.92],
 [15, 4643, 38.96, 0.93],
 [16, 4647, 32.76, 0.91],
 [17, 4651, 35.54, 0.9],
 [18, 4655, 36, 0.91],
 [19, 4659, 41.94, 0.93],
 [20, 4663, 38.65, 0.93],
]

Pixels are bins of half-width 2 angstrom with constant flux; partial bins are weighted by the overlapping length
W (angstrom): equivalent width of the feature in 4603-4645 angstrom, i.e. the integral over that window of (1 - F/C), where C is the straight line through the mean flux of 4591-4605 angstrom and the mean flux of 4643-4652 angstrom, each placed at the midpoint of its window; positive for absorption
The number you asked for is -2.67 angstrom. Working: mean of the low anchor 36.4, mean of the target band 38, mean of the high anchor 35.1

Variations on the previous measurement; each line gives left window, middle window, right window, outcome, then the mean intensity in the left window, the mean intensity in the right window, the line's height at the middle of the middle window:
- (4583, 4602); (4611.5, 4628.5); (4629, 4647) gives -0.19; 36.9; 37.6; 37.3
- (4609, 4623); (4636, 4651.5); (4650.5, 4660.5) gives 0.91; 38.6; 38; 38.2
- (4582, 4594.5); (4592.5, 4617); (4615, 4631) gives 0.01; 36.9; 37.7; 37.3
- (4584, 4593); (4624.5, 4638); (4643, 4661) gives -0.59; 36.7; 36.8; 36.8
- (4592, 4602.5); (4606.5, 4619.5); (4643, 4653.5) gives -0.79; 36.9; 35.2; 36.3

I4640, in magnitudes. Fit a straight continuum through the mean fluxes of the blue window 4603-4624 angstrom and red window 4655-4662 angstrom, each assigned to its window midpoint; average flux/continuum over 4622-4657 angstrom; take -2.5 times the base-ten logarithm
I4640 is 0.06 mag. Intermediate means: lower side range 37.9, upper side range 39.8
